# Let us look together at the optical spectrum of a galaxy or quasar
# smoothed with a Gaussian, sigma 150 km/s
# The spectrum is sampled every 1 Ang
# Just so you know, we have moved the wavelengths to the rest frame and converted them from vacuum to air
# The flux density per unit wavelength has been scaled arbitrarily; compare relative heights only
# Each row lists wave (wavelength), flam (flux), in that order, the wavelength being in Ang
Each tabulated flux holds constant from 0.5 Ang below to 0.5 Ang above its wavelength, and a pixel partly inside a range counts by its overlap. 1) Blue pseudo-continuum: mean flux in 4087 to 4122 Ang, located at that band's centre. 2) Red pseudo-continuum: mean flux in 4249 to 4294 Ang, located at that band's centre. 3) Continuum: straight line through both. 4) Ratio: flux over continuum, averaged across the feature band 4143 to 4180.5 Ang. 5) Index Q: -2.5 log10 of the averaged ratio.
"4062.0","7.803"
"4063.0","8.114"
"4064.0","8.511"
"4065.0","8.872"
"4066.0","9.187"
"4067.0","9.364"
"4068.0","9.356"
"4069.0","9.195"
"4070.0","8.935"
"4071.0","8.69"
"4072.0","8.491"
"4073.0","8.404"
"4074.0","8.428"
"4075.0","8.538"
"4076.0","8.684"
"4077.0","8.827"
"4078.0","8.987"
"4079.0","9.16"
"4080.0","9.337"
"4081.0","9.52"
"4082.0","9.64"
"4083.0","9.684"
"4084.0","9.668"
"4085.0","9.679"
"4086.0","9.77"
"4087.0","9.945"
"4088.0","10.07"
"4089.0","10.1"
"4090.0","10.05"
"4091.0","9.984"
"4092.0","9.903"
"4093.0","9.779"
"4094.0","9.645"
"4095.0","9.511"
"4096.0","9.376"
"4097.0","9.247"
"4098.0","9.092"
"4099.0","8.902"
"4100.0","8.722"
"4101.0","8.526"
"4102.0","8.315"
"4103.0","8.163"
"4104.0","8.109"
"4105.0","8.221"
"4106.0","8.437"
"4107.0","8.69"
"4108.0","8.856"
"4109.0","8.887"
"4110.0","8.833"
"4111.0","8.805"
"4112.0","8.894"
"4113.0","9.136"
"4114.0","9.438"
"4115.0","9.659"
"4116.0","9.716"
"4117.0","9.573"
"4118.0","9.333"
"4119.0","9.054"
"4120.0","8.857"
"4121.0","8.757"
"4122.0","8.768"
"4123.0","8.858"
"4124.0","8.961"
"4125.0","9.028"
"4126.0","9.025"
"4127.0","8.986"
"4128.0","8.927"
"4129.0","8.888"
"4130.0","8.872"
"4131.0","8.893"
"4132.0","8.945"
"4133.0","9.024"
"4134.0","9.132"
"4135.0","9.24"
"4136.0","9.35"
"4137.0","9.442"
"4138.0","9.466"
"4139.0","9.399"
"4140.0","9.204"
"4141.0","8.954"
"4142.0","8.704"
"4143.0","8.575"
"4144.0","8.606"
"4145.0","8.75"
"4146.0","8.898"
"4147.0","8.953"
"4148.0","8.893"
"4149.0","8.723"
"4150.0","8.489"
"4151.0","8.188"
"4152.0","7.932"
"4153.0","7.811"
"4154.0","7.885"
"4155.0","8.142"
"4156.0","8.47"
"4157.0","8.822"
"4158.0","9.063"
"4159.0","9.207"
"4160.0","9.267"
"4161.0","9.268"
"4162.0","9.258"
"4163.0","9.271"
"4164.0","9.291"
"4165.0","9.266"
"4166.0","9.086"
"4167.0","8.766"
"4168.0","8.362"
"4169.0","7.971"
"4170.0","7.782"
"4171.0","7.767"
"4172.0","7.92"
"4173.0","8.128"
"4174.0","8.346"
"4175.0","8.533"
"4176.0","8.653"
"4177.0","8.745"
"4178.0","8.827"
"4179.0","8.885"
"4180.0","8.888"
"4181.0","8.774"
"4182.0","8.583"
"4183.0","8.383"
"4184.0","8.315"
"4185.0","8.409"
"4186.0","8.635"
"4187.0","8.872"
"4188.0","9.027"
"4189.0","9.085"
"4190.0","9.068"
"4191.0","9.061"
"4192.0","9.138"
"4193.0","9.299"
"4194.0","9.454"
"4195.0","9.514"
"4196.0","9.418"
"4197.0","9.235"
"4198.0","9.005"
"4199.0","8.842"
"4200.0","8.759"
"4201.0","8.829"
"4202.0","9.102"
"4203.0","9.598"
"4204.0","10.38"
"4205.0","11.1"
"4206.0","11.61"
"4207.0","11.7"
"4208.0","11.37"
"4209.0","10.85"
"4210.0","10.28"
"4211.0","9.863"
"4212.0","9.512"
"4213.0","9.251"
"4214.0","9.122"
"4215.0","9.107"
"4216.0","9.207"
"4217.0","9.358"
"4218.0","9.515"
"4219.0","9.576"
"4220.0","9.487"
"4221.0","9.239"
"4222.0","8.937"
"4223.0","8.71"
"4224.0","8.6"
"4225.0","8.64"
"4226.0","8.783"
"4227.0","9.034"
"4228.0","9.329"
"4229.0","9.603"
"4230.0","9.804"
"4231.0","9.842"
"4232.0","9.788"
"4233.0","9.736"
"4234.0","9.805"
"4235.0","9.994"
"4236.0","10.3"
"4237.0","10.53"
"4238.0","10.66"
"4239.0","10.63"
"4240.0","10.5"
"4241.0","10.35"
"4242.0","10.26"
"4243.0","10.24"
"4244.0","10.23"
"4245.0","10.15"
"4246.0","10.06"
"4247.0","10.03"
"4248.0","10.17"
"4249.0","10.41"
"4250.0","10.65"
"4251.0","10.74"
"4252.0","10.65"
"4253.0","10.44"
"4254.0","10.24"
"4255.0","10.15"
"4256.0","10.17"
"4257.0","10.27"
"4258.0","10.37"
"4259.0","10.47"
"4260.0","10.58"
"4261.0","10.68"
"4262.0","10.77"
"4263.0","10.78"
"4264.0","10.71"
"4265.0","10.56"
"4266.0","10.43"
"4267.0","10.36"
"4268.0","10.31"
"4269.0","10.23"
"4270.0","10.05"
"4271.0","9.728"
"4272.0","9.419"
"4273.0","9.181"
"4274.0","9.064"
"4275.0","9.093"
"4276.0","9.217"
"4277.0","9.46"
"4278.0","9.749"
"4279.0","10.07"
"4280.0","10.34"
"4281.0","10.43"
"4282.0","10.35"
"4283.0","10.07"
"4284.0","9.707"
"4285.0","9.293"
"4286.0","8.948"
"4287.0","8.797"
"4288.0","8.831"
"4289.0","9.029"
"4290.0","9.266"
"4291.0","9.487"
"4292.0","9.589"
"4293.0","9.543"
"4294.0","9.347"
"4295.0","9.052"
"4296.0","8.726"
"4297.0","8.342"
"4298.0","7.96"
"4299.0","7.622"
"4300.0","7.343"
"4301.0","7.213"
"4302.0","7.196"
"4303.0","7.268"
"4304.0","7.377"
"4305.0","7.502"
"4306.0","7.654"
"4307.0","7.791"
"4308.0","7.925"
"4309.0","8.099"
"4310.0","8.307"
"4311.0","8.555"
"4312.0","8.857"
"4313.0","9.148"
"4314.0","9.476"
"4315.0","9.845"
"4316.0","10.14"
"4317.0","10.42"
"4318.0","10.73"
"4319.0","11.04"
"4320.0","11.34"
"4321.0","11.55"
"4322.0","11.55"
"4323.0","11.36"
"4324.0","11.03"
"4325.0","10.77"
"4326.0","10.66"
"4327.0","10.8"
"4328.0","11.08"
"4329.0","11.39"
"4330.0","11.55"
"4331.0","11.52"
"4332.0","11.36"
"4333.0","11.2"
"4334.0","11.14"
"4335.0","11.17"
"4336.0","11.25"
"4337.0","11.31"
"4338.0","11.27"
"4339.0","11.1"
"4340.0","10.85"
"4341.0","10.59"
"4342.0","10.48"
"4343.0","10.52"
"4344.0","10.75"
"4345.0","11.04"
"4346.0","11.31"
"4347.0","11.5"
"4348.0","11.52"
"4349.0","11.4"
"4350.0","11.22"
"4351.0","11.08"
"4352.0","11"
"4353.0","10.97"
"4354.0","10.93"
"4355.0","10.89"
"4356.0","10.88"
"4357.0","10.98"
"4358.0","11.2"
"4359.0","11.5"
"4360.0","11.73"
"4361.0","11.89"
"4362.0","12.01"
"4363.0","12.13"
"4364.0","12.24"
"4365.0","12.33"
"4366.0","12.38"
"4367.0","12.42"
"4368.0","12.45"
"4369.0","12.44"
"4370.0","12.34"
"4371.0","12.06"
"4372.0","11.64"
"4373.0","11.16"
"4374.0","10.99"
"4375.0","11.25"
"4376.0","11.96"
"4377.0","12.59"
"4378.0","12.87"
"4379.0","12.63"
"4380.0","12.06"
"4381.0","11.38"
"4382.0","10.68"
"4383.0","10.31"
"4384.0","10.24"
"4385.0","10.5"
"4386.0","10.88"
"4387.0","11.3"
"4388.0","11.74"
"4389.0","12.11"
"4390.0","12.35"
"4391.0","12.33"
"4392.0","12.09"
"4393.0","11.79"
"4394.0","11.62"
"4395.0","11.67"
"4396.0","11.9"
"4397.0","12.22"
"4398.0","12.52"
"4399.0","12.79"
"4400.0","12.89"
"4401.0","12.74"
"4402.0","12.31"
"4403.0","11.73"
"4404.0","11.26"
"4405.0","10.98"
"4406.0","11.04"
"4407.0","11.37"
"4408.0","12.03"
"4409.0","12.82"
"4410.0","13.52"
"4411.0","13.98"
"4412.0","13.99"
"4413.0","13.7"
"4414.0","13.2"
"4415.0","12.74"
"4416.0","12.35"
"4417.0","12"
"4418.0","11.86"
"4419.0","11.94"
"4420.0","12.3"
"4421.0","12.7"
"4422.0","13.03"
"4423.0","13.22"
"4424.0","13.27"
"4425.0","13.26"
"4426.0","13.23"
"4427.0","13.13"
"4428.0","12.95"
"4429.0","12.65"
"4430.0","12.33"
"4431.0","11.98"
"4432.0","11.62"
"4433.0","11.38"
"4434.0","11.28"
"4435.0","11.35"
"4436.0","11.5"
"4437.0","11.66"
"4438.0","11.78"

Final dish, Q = 0.096 mag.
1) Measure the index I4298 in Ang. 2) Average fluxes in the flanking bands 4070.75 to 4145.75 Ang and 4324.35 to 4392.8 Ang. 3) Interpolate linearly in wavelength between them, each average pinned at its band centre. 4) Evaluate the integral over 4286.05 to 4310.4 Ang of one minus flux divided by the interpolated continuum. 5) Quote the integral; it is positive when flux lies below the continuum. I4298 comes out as 5.7 Ang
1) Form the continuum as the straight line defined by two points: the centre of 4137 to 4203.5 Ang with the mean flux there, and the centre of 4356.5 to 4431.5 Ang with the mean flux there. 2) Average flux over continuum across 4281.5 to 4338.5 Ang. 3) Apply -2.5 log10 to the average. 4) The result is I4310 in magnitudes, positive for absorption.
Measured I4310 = 0.13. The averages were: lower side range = 8.79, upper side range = 12.1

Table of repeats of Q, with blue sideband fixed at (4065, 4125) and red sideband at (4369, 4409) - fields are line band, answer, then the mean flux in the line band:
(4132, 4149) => 0.06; 9.02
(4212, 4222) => 0.10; 9.31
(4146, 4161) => 0.13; 8.6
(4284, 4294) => 0.18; 9.23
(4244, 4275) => 0.04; 10.2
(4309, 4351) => 0.05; 10.8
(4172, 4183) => 0.15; 8.59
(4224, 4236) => 0.09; 9.48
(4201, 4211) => -0.04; 10.5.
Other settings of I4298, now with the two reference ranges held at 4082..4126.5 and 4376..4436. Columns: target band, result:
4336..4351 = 0.6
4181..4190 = 1.2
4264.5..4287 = 2.2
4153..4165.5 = 1.1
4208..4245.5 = 2.5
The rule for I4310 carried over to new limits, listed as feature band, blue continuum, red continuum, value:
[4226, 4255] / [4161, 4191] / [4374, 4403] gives -0.054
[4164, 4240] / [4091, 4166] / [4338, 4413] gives 0.057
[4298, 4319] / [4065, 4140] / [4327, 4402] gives 0.288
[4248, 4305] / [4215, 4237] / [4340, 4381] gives 0.070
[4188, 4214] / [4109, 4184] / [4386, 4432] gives -0.015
